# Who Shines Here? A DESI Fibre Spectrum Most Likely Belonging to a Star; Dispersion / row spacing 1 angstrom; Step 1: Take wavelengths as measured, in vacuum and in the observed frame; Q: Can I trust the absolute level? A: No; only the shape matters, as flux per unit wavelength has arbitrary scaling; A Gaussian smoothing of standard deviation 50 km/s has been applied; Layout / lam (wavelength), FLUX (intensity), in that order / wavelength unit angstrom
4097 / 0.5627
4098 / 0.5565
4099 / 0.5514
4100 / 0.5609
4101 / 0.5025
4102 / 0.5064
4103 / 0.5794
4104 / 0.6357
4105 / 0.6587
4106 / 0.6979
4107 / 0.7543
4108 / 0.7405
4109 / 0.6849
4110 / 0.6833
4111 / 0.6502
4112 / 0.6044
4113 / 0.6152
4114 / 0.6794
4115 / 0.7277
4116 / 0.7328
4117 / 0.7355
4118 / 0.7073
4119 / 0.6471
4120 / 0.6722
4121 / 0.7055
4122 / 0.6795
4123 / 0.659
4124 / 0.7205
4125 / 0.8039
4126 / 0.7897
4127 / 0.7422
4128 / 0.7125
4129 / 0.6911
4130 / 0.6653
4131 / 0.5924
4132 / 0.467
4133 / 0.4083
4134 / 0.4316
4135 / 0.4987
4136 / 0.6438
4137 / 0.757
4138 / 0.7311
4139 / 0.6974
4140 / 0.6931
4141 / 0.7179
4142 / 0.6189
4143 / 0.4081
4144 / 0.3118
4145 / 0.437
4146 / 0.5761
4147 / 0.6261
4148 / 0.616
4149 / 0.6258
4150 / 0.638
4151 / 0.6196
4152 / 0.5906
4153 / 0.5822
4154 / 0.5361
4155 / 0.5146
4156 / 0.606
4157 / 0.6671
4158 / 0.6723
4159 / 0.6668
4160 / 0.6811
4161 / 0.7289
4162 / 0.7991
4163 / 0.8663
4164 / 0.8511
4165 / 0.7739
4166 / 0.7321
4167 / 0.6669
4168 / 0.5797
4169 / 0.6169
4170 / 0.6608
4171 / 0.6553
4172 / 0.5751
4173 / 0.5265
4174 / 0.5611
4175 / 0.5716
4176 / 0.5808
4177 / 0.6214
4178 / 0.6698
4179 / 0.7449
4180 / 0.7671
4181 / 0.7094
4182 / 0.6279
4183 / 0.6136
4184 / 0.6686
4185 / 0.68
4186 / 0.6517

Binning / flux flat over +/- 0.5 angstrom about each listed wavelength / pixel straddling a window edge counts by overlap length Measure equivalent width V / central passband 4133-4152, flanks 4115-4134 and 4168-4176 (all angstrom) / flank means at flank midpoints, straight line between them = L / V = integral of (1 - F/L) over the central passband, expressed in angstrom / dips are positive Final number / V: 1.6 angstrom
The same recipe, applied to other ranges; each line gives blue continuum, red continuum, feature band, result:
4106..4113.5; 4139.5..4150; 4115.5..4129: -1.6 angstrom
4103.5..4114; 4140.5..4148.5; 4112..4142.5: -3.1 angstrom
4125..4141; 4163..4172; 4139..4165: 1.6 angstrom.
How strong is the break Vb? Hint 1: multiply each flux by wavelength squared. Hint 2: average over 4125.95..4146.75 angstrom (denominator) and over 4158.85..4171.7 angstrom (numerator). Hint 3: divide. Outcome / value 1.21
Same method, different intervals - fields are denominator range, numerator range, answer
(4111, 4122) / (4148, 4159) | 0.91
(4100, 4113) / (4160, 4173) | 1.13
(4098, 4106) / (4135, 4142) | 1.21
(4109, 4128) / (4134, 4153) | 0.86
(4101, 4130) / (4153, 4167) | 1.04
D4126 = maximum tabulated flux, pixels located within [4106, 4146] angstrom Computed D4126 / 0.8039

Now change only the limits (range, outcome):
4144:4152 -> 0.638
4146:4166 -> 0.8663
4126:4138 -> 0.7897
